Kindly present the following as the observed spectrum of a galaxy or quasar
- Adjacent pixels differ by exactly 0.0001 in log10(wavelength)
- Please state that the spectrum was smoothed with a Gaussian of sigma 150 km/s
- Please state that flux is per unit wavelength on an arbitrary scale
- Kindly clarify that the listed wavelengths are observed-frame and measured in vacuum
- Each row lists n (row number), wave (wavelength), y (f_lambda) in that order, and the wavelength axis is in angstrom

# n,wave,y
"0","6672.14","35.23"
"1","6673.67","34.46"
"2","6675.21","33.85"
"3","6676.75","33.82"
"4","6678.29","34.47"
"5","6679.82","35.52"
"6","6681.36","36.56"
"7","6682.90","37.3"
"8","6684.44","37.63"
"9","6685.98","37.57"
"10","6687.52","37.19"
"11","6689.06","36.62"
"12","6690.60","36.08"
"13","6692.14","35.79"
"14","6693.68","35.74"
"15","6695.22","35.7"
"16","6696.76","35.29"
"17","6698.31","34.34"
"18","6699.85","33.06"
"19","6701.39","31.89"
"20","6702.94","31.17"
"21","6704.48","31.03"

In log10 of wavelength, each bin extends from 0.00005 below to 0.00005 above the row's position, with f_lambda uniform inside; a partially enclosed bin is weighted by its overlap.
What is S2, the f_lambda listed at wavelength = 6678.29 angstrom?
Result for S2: 34.47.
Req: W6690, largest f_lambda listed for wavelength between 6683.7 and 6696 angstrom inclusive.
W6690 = 37.63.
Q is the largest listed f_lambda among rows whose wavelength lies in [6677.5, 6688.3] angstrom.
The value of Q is 37.63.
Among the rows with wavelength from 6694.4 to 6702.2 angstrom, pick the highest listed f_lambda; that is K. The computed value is 35.7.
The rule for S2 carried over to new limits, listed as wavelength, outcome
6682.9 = 37.3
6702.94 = 31.17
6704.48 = 31.03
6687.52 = 37.19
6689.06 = 36.62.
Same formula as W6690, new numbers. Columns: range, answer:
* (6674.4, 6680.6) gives 35.52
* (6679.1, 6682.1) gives 36.56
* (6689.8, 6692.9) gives 36.08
